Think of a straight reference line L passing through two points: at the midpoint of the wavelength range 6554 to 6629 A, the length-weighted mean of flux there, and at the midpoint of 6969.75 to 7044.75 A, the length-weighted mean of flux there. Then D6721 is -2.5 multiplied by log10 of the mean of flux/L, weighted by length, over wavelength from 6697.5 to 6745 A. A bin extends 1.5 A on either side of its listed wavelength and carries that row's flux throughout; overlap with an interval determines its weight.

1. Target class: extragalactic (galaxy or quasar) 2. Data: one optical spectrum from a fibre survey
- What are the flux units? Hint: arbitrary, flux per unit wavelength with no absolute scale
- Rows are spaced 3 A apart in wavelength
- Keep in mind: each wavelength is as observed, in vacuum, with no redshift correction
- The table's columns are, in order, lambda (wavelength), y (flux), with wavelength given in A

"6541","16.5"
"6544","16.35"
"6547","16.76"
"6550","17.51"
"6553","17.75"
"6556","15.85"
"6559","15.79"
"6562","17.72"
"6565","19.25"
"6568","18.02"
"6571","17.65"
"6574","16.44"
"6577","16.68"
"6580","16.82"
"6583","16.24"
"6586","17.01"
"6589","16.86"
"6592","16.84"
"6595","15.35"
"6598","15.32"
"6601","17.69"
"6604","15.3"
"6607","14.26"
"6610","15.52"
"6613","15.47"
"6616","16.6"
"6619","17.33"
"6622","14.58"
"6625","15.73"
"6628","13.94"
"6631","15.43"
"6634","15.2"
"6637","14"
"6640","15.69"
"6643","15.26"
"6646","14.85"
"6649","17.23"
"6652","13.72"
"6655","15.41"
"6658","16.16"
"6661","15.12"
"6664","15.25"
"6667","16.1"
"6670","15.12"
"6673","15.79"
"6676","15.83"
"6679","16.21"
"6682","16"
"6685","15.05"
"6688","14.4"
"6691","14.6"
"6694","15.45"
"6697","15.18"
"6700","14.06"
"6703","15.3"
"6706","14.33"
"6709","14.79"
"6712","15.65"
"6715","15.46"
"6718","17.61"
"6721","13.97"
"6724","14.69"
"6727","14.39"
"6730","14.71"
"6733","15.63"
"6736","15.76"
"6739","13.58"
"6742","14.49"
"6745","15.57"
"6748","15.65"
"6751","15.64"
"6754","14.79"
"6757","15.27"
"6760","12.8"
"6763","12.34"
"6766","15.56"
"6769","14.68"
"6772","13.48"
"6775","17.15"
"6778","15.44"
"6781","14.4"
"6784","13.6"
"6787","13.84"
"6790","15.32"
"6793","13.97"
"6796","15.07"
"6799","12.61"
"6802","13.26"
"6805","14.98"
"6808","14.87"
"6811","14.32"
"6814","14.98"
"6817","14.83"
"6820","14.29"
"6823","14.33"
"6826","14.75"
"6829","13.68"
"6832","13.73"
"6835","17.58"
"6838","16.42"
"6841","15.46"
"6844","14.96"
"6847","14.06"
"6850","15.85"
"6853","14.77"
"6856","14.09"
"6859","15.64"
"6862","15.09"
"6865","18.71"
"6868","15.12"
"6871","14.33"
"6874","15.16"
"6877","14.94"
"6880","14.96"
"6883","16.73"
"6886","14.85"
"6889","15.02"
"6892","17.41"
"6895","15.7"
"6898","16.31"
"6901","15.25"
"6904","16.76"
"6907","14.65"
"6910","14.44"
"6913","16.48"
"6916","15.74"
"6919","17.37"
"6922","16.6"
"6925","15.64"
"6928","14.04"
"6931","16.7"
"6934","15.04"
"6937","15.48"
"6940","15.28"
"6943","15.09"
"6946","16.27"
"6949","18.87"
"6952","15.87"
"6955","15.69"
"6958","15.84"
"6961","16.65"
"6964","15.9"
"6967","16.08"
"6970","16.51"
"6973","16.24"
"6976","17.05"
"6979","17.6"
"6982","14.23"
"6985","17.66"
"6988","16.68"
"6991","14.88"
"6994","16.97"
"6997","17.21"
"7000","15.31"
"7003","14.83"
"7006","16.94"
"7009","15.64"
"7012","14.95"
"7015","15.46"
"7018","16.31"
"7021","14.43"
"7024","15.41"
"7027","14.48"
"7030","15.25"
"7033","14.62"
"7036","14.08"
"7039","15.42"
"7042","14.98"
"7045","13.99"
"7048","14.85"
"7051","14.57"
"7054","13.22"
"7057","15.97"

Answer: 0.081 mag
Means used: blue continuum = 16.4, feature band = 15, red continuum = 15.7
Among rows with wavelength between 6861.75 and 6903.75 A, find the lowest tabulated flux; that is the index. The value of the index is 14.33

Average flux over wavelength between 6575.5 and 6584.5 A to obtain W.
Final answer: 16.6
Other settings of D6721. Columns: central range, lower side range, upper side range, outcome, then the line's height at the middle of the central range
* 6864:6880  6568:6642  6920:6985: 0.04 mag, 16.1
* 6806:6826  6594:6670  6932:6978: 0.09 mag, 15.8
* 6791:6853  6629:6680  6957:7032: 0.07 mag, 15.7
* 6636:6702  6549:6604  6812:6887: 0.07 mag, 16.3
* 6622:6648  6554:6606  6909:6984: 0.11 mag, 16.6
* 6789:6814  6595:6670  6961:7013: 0.11 mag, 15.8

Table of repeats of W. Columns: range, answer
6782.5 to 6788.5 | 13.7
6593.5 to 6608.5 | 15.6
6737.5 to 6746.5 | 14.5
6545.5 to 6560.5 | 16.7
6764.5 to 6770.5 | 15.1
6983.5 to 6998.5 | 16.7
